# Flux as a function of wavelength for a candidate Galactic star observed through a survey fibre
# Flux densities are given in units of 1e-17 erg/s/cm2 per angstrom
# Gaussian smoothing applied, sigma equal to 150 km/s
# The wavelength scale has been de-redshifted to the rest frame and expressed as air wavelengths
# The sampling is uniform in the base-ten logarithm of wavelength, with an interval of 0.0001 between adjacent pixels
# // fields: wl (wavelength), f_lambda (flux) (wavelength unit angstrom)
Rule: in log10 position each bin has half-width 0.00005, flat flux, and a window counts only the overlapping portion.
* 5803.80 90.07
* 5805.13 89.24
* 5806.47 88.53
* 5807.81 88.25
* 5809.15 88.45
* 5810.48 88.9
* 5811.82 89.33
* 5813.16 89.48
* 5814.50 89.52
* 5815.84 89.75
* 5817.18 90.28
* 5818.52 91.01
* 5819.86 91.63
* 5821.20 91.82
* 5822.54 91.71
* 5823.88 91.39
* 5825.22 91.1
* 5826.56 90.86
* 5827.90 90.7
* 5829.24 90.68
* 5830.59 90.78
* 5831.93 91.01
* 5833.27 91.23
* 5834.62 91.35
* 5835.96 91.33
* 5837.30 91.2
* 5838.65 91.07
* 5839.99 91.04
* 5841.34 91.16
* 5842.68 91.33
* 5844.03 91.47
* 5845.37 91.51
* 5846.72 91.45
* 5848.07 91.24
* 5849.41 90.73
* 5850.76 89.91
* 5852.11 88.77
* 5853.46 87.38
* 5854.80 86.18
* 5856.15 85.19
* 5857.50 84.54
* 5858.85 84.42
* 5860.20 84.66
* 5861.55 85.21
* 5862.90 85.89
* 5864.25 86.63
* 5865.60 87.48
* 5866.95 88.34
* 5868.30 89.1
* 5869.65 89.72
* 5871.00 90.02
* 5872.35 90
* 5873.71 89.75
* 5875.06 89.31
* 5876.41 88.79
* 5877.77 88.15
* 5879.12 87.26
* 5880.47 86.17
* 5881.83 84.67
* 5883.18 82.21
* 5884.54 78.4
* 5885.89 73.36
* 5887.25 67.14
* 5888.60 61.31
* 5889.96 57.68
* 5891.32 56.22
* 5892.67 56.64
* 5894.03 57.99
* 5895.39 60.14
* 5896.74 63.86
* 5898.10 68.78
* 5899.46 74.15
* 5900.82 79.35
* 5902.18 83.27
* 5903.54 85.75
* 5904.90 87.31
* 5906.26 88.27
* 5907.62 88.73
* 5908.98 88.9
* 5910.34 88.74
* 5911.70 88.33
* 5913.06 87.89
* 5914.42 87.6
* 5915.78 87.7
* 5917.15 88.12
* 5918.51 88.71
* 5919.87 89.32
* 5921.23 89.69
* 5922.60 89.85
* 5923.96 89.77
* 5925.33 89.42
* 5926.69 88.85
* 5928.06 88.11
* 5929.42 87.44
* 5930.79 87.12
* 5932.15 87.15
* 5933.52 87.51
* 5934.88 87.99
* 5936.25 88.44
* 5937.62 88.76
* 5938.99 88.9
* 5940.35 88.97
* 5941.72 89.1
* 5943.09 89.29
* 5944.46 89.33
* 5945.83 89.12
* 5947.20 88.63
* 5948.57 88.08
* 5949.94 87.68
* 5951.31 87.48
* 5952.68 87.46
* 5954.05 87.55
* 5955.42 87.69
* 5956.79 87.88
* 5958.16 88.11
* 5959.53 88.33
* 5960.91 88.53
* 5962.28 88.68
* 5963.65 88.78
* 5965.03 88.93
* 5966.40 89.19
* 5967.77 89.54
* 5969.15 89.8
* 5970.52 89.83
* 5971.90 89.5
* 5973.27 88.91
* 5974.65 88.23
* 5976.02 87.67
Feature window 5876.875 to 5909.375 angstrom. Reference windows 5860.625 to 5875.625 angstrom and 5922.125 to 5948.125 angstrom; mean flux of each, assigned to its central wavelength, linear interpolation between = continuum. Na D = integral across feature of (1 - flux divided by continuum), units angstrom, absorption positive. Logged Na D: 4.8 angstrom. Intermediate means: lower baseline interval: 88.3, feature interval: 75.2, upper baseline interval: 88.6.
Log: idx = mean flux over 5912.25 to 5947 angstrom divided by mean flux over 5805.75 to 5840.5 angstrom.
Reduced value 1.0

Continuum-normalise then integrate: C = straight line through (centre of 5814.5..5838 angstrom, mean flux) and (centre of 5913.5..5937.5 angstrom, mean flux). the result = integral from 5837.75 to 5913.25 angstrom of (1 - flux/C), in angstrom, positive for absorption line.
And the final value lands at 5.8 angstrom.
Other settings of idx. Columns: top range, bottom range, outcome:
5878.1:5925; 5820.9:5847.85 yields 0.87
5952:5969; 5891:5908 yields 1.21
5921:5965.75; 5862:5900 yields 1.14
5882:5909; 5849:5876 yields 0.83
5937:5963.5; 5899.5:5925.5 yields 1.01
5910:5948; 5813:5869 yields 0.99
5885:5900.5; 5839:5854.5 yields 0.71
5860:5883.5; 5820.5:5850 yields 0.96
